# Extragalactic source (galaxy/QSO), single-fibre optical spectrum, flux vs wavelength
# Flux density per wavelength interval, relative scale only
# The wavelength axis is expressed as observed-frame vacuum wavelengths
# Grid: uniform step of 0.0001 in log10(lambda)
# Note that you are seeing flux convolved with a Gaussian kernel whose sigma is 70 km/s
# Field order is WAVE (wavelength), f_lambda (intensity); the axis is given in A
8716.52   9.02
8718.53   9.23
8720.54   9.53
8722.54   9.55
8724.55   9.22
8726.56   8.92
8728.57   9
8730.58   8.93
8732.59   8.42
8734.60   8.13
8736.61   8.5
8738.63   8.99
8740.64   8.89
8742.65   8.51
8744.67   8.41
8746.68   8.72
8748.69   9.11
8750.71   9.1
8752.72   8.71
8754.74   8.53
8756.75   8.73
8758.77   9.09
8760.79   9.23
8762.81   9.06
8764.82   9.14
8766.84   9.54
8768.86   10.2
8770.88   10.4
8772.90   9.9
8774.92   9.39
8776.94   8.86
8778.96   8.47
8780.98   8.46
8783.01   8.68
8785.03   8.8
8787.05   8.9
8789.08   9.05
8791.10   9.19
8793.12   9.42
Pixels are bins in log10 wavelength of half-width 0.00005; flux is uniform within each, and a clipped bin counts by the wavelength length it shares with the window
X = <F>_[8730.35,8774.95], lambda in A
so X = 9.02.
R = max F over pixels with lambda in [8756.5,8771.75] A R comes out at 10.4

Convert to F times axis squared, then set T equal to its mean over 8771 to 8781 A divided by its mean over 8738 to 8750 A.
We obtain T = 1.06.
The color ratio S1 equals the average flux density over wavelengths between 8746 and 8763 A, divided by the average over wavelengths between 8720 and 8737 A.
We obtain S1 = 1.00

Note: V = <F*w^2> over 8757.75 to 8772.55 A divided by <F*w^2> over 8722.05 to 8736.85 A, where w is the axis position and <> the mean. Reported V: 1.1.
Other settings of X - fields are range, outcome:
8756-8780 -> 9.34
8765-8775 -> 9.87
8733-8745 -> 8.57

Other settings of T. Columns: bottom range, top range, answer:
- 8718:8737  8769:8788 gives 1.03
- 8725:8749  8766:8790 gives 1.07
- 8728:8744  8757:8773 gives 1.11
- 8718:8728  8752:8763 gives 0.96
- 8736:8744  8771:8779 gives 1.09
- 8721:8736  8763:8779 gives 1.08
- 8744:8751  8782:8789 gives 1.01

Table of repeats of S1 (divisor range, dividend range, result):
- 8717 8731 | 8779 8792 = 0.96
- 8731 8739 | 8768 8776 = 1.17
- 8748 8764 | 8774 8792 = 0.99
